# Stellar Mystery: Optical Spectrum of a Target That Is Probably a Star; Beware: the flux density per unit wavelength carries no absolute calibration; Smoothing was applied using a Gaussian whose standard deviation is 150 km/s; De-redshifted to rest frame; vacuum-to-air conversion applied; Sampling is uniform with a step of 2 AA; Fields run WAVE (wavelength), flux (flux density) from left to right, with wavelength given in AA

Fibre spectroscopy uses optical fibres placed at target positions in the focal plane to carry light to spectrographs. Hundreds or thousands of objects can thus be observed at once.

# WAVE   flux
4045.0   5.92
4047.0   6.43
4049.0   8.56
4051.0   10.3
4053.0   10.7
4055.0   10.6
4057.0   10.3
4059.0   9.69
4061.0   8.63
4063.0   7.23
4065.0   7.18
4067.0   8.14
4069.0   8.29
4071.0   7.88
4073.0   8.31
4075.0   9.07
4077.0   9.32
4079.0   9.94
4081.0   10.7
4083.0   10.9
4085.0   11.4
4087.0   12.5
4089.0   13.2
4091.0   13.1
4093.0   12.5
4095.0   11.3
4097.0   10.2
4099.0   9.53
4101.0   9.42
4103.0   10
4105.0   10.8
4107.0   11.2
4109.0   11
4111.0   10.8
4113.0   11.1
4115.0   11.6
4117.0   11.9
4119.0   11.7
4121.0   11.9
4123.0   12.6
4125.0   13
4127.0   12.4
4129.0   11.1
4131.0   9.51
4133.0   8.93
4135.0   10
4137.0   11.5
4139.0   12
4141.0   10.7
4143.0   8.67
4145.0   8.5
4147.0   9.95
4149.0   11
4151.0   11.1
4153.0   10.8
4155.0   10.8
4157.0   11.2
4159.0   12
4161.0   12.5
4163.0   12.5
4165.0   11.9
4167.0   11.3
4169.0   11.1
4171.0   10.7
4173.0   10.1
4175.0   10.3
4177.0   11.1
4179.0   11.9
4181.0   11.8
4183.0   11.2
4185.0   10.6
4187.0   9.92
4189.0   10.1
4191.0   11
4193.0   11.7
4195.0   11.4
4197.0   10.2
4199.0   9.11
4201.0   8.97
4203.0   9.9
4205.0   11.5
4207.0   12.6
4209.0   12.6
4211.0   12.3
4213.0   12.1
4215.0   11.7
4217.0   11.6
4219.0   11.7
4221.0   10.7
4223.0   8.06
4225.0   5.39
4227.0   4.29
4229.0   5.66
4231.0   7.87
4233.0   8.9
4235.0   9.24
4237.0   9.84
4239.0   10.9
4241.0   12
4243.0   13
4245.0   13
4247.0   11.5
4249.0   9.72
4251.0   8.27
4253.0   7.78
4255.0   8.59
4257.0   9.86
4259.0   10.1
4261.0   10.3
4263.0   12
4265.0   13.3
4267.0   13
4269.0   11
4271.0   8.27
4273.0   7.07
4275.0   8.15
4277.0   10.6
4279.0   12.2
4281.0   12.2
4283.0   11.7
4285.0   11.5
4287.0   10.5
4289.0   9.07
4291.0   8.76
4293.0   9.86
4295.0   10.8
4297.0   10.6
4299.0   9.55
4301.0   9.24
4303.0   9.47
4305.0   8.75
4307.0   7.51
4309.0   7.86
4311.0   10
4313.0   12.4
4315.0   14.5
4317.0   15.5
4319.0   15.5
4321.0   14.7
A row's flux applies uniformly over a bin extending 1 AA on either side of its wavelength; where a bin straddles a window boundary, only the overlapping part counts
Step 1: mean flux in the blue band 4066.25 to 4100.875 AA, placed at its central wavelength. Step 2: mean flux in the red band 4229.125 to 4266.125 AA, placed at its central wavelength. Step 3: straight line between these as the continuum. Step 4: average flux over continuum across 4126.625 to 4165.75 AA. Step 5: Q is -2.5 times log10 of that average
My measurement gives -0.05 mag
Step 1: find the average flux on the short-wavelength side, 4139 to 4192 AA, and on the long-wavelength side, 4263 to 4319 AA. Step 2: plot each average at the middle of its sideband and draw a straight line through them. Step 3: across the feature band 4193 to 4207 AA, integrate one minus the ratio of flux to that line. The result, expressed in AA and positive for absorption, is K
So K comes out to 0.5 AA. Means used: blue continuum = 10.9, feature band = 10.5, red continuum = 10.6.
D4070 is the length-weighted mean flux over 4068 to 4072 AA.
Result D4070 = 8.08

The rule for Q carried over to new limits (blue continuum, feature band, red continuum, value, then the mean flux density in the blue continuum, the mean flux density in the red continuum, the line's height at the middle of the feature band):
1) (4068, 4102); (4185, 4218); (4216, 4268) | -0.10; 10.4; 9.87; 10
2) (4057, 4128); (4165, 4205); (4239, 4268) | 0.00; 10.5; 10.9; 10.7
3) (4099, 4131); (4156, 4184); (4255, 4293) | -0.04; 11.3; 10.5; 11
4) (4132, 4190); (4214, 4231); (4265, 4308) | 0.21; 10.8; 10.1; 10.5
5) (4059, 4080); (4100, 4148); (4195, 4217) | -0.14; 8.46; 11.1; 9.53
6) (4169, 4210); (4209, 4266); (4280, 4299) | 0.07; 10.8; 10.5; 10.7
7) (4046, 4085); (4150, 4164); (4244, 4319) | -0.19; 9.12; 10.5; 9.69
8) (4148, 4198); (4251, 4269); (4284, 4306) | -0.03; 11.1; 9.83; 10.2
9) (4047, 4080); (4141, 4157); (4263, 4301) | -0.08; 8.93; 10.5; 9.53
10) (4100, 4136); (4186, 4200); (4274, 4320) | 0.04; 11.1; 10.7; 10.9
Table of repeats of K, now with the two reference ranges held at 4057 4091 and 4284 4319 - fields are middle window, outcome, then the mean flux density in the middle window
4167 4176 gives -0.6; 10.6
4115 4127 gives -2.9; 12.2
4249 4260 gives 1.4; 8.99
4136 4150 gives -0.6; 10.3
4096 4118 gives -2.1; 10.7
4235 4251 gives -1.3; 11.1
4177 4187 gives -1.1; 11.2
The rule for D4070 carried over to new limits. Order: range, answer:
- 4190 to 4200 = 10.7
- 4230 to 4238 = 8.96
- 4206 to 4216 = 12.3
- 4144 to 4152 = 10.1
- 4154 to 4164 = 11.8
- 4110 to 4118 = 11.3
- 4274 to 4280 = 10.3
